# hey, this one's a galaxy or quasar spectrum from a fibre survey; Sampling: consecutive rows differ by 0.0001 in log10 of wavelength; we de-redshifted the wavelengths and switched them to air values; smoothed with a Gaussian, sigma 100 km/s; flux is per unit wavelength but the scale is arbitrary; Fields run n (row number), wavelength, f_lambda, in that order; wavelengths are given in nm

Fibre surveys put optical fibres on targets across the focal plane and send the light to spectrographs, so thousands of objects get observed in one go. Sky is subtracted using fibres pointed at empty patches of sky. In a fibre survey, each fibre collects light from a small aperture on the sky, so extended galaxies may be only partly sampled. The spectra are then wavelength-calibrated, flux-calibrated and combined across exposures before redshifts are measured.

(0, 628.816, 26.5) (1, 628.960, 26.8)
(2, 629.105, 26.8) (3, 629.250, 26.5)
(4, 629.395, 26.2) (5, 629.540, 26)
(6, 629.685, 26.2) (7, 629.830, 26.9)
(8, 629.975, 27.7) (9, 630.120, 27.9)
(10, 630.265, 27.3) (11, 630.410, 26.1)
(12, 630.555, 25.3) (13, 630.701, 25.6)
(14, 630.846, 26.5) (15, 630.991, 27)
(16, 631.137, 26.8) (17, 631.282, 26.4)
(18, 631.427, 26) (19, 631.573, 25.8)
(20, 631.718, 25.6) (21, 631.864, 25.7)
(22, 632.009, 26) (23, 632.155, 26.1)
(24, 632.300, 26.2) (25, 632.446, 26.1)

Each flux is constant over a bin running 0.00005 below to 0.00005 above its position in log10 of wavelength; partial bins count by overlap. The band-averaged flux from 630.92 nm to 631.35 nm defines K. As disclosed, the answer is 26.7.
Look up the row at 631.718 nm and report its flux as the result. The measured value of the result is 25.6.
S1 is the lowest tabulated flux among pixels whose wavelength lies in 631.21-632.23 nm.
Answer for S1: 25.6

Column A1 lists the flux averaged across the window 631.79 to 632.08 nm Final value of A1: 25.8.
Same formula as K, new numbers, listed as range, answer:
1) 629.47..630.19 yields 26.9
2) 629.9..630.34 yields 27.6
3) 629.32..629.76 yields 26.1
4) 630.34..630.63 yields 25.6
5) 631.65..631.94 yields 25.7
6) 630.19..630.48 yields 26.7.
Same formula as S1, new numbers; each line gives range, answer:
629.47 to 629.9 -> 26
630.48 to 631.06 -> 25.3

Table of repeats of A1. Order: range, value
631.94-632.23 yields 26.1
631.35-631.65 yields 25.9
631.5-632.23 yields 25.9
